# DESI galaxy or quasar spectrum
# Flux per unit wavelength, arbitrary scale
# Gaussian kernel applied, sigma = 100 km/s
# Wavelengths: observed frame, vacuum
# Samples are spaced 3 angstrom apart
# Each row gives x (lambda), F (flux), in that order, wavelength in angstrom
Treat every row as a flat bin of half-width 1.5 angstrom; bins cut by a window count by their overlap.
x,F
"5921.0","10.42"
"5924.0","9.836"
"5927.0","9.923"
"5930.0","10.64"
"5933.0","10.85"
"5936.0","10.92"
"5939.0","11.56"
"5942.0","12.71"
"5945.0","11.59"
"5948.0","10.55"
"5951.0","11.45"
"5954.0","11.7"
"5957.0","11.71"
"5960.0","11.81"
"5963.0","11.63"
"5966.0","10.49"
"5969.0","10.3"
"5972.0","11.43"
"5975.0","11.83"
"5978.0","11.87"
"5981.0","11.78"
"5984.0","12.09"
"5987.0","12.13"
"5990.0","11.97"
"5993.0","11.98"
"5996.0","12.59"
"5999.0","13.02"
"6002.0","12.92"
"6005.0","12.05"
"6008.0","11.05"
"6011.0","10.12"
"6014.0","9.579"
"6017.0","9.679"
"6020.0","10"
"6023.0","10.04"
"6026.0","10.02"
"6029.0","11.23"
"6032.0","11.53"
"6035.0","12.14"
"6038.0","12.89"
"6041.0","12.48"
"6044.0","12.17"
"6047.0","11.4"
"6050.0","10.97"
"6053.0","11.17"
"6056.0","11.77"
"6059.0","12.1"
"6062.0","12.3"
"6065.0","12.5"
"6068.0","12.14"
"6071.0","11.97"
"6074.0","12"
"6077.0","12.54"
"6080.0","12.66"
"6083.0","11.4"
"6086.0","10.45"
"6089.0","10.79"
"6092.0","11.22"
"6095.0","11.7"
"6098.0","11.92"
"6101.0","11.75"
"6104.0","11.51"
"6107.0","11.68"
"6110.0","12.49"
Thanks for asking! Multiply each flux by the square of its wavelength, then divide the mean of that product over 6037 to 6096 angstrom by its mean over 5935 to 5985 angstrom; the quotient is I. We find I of 1.1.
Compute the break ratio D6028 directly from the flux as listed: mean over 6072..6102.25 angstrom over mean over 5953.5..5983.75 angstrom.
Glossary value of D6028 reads 1.0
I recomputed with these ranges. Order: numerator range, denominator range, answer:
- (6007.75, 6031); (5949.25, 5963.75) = 0.89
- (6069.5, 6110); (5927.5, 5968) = 1.08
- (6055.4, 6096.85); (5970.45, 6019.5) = 1.05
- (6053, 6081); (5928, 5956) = 1.12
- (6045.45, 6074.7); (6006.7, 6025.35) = 1.19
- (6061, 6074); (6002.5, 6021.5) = 1.18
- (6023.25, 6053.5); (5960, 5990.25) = 1.02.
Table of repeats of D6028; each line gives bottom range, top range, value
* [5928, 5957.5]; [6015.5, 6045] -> 0.99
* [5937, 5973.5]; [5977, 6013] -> 1.05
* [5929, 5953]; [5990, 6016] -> 1.03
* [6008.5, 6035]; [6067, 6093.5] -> 1.12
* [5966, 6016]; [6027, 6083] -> 1.03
